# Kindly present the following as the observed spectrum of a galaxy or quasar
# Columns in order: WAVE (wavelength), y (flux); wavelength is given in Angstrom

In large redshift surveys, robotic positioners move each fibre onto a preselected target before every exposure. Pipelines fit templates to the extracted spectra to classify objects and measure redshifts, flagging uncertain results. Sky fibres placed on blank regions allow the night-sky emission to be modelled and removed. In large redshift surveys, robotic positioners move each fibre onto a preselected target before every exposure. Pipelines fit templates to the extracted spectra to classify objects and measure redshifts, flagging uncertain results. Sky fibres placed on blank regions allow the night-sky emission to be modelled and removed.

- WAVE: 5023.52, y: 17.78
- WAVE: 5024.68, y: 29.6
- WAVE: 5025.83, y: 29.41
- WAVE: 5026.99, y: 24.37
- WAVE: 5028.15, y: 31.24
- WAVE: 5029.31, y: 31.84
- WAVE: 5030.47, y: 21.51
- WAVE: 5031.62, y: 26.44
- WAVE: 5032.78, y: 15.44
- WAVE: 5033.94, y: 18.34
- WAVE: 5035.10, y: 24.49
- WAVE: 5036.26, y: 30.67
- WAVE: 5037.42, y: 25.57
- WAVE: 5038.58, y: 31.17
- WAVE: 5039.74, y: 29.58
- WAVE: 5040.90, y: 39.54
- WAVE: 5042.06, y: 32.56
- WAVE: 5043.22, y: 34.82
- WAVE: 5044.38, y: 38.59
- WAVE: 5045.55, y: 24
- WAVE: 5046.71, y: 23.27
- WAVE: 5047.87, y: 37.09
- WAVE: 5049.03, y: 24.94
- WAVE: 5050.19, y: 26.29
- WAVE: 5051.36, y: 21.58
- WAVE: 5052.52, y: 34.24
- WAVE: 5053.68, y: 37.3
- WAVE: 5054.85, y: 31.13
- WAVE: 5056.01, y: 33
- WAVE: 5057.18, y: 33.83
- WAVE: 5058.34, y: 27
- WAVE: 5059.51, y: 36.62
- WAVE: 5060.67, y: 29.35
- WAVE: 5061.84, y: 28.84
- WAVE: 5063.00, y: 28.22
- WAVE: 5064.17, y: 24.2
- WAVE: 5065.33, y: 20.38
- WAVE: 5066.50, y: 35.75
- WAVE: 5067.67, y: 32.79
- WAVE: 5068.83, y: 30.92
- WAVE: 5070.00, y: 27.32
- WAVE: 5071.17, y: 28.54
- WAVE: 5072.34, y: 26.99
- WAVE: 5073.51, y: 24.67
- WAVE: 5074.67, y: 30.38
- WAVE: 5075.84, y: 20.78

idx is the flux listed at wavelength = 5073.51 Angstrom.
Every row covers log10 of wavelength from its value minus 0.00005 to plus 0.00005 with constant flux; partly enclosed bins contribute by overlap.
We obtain 24.67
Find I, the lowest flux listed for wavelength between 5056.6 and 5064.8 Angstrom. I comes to 24.2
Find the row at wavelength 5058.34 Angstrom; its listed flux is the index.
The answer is 27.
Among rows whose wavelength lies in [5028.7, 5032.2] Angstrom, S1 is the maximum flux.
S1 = 31.84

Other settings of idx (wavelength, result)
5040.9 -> 39.54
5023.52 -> 17.78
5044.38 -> 38.59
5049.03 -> 24.94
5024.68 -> 29.6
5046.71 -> 23.27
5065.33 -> 20.38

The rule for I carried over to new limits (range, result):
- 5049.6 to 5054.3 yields 21.58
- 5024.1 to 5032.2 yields 21.51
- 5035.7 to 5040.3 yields 25.57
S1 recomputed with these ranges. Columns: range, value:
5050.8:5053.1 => 34.24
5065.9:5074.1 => 35.75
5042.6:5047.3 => 38.59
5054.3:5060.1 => 36.62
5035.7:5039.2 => 31.17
